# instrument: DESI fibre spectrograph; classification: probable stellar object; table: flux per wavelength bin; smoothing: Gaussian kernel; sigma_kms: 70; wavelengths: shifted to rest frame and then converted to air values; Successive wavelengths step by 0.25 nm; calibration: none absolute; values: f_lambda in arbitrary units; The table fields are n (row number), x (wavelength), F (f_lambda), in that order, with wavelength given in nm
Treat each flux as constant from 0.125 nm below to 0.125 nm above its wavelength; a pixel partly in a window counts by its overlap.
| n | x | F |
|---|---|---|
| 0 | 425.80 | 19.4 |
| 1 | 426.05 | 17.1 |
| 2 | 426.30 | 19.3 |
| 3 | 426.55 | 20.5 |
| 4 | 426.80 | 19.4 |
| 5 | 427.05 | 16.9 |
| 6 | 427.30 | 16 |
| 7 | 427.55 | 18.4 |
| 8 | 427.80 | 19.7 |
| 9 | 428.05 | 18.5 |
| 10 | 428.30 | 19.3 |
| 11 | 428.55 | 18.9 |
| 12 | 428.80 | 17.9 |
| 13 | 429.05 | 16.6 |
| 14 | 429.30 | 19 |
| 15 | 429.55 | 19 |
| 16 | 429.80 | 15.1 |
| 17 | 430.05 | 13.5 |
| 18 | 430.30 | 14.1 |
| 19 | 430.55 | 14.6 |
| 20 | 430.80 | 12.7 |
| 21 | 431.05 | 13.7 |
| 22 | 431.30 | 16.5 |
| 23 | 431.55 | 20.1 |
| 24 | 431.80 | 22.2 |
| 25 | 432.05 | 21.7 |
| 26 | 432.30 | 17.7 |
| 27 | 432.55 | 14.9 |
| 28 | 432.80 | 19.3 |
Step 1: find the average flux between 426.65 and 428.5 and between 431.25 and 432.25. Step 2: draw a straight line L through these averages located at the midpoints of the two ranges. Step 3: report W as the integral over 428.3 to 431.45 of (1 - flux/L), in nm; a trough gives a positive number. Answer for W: 0.52 nm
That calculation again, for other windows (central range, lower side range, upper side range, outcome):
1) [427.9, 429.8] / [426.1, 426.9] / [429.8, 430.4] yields -0.28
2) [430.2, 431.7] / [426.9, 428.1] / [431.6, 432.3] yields 0.36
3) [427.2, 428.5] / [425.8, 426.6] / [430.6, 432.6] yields 0.00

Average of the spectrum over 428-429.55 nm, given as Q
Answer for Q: 18.4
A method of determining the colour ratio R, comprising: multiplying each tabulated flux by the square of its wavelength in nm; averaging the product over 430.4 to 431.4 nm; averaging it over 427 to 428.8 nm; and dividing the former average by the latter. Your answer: 0.79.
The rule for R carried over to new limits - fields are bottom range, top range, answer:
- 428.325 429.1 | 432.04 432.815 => 1.00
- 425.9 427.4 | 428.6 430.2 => 0.94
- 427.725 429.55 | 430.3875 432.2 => 0.94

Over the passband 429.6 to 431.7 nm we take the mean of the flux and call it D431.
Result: 15.3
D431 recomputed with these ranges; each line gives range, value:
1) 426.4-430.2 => 17.9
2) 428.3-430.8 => 16.5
